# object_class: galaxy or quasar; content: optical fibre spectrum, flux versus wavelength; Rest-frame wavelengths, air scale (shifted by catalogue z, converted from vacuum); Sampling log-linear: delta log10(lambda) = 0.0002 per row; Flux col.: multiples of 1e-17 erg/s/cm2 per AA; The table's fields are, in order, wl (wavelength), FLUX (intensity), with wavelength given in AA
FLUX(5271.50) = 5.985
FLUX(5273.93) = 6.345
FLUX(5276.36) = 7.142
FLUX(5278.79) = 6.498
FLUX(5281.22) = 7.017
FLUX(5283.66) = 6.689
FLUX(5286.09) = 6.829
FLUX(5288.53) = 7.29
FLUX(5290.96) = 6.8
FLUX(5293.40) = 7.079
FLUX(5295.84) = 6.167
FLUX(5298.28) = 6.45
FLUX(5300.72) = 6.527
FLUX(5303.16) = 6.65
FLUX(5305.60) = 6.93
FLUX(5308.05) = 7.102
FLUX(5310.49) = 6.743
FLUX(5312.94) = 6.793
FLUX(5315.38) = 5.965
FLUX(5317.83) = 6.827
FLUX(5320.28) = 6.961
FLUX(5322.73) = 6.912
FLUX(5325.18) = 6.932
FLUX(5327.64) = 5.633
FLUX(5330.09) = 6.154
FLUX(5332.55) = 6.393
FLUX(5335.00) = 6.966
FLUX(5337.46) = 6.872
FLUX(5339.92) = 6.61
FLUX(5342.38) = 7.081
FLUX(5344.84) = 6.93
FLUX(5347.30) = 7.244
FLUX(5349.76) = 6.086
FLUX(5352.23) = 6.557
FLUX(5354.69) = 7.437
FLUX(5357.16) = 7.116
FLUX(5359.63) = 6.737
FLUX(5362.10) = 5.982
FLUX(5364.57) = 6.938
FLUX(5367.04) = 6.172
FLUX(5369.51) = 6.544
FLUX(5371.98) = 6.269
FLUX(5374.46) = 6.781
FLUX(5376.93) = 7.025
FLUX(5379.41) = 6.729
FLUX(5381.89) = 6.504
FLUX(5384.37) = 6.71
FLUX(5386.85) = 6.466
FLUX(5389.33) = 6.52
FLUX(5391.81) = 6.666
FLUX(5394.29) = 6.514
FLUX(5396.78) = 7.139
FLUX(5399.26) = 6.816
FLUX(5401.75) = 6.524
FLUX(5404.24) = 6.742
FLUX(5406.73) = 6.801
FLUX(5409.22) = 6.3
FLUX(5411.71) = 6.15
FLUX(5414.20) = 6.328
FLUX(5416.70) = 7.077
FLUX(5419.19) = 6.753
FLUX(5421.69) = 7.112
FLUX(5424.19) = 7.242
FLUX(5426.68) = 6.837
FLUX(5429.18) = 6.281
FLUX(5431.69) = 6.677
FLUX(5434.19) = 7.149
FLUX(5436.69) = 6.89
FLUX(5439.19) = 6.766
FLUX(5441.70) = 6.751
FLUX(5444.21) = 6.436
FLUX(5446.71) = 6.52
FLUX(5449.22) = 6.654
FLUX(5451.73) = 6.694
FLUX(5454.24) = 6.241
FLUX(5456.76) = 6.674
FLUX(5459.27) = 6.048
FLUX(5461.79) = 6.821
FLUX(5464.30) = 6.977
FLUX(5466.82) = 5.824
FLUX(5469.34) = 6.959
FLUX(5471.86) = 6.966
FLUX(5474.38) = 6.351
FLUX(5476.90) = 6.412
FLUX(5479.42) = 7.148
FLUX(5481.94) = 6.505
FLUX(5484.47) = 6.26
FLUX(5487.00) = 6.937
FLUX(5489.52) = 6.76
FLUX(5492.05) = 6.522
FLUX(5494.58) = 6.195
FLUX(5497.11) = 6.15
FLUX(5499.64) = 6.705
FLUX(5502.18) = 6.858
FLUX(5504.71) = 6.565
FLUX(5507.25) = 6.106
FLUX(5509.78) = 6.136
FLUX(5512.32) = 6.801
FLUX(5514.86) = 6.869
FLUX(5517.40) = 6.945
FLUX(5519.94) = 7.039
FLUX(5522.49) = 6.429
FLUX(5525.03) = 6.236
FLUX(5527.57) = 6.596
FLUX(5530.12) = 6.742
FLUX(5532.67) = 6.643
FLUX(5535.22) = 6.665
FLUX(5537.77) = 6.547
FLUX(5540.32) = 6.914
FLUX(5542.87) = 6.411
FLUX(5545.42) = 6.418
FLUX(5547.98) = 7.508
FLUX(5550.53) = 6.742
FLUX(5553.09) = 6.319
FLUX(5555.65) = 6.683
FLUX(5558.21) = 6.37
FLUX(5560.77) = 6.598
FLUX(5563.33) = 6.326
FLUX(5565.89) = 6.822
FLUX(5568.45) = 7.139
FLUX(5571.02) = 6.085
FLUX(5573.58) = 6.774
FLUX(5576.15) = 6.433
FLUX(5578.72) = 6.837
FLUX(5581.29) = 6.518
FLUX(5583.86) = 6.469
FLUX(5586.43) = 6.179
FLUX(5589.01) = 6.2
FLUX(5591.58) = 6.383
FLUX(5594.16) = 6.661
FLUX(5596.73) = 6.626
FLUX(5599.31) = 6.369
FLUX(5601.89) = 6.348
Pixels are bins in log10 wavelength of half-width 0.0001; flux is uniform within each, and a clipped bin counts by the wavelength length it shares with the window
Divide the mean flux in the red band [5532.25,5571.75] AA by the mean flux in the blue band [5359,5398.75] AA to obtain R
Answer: 1.0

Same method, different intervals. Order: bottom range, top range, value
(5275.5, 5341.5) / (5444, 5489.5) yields 0.98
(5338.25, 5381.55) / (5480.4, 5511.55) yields 0.97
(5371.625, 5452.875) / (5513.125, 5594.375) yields 0.99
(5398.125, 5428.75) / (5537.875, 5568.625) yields 0.99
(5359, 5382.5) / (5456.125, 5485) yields 1.00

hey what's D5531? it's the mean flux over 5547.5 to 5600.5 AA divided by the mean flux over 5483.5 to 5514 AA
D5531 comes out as 1.01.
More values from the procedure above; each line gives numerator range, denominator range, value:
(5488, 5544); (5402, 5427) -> 0.98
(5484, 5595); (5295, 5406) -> 0.99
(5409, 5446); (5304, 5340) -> 1.01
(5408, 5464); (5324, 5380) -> 1.00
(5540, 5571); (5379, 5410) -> 1.00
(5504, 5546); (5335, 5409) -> 0.98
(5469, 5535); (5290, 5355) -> 0.99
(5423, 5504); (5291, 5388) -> 0.99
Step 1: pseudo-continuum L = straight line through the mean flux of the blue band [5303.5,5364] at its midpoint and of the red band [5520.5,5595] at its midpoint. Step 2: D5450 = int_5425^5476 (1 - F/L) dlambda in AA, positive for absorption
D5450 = 0.1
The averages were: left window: 6.71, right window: 6.58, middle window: 6.63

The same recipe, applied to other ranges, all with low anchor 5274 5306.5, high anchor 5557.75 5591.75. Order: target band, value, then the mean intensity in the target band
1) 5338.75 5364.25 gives -0.3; 6.78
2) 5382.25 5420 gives 0.2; 6.63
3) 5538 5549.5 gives -0.4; 6.79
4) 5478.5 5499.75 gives 0.1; 6.56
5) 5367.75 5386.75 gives 0.2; 6.63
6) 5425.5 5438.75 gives -0.3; 6.77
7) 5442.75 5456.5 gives 0.2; 6.52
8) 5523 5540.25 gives -0.1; 6.59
